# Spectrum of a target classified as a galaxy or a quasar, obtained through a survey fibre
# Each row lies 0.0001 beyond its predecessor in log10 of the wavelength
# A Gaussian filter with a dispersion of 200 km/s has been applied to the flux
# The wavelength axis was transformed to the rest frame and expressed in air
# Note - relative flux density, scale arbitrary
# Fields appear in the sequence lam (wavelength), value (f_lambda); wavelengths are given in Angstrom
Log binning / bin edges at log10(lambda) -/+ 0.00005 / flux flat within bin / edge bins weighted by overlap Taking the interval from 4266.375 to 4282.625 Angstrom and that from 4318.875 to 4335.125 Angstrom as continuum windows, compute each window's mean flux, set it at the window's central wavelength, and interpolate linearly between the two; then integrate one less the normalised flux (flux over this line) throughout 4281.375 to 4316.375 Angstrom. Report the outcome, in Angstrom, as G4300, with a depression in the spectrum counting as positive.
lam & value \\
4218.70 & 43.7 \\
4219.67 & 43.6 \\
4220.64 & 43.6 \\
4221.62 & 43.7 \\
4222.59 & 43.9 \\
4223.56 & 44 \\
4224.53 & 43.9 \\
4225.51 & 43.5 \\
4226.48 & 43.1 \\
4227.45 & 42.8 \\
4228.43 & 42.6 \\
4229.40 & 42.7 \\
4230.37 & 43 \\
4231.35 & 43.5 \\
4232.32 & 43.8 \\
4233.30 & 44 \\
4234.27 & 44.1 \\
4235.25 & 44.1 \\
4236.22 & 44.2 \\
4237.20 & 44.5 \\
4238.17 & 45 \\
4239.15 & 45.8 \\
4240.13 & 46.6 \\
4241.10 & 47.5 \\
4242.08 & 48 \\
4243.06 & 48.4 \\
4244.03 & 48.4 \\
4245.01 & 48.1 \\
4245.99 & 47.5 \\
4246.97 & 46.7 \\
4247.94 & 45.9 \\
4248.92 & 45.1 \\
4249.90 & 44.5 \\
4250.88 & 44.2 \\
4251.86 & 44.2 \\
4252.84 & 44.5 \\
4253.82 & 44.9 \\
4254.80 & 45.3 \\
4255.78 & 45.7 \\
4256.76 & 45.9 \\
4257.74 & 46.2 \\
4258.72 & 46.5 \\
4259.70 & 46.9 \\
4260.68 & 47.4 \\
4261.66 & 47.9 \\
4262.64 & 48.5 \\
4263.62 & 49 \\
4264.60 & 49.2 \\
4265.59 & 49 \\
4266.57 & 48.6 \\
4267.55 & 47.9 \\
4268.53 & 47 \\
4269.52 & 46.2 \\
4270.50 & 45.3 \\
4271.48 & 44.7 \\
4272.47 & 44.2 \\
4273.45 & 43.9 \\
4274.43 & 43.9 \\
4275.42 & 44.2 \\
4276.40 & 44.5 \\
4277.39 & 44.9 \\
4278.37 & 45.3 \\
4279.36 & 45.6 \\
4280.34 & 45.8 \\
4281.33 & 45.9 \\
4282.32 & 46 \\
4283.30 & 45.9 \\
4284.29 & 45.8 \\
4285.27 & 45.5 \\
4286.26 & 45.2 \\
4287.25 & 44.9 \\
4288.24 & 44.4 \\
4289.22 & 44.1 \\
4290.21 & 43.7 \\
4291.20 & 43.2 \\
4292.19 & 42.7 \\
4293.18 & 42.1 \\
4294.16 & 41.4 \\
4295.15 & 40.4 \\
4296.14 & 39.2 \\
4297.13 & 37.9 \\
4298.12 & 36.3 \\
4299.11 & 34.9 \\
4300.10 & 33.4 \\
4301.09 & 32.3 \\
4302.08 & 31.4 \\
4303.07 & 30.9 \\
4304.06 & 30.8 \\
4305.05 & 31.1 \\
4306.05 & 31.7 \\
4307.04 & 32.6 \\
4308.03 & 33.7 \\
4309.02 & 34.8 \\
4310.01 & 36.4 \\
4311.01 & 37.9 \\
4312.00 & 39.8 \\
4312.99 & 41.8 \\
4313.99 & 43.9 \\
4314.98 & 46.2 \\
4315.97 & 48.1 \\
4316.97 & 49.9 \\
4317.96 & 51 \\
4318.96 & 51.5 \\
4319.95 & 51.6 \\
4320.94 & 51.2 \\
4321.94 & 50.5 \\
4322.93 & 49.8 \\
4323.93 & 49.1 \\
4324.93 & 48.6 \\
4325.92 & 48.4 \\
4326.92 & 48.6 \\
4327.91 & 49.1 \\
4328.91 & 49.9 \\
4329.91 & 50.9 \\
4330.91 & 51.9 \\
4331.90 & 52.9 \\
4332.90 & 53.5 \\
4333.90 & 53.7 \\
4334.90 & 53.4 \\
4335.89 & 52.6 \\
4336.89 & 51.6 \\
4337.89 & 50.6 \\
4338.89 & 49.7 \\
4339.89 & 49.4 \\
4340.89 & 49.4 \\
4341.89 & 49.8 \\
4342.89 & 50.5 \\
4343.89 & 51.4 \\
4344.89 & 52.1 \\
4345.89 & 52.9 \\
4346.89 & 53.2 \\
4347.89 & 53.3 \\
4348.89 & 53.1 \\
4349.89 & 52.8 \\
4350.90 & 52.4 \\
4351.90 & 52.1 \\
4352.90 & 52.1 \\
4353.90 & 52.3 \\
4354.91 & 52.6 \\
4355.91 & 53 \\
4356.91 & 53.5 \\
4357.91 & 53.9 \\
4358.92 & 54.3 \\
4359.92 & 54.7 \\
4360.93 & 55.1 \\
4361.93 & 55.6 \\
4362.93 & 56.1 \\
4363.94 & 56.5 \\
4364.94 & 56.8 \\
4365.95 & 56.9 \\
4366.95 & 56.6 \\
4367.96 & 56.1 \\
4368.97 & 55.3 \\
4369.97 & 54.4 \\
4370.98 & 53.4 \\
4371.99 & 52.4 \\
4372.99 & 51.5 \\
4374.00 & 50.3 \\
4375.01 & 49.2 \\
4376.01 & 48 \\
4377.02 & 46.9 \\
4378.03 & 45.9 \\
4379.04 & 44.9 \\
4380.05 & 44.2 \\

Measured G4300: 6.1 Angstrom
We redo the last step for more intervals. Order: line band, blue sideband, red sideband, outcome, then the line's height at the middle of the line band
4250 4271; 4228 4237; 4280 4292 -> -1.1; 44.3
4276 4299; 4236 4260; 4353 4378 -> 2.4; 48.5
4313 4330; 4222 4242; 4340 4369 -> 0.7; 51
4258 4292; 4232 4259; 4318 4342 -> 1.1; 47.5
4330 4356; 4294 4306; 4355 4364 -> -1.6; 49.1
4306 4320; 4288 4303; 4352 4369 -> 0.4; 43.1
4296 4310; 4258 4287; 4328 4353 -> 4.3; 48.7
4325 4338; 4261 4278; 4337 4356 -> -0.2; 50.7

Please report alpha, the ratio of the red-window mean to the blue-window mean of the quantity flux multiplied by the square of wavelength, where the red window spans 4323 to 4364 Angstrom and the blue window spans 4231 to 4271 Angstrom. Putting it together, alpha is 1.2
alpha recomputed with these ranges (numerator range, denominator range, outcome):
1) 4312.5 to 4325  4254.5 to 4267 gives 1.05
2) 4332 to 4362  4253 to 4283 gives 1.18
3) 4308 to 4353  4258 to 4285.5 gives 1.09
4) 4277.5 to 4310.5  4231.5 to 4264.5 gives 0.88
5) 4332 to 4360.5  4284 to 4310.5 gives 1.40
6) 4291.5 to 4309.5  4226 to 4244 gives 0.82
